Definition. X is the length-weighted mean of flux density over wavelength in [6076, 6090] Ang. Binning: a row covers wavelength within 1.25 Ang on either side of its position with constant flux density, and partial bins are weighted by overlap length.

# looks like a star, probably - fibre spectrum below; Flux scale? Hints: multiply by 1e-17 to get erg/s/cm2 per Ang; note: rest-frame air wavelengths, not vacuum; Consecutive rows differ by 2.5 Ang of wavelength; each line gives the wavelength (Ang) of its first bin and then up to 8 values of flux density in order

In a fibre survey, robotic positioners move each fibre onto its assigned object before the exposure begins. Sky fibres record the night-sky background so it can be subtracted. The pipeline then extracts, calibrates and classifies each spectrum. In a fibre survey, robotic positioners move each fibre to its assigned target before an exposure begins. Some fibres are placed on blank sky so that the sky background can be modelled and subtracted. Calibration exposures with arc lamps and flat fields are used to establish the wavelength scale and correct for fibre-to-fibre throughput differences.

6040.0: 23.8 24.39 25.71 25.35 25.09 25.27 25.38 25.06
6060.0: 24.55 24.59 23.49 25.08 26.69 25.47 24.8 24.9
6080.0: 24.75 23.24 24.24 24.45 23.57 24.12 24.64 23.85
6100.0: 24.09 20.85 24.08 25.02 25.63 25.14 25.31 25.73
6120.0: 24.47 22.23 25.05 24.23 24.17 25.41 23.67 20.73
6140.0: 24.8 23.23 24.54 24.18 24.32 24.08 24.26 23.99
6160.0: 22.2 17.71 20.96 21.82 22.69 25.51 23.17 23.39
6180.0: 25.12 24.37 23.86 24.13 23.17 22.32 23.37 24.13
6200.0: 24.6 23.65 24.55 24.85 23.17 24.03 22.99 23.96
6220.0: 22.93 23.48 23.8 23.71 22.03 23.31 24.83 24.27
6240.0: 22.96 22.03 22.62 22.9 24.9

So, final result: 24.3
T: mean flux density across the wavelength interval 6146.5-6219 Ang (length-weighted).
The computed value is 23.5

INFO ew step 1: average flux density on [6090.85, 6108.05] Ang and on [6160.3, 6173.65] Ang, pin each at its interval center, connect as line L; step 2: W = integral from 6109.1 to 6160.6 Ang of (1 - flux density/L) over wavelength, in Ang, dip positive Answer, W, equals -3.35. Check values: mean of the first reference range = 23.8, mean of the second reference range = 21.7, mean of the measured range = 24.2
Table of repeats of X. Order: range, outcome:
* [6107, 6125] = 24.8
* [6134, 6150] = 23.6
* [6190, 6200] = 23.4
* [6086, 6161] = 24.1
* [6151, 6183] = 23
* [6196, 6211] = 24.2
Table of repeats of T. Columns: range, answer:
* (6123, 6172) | 23.3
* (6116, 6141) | 24.1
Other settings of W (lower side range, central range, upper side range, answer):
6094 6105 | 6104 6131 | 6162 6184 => -1.57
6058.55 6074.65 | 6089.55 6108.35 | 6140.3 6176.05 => 0.42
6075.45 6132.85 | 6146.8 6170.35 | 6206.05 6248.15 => 1.31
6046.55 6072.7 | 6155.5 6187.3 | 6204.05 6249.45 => 1.37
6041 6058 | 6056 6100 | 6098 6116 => 0.31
